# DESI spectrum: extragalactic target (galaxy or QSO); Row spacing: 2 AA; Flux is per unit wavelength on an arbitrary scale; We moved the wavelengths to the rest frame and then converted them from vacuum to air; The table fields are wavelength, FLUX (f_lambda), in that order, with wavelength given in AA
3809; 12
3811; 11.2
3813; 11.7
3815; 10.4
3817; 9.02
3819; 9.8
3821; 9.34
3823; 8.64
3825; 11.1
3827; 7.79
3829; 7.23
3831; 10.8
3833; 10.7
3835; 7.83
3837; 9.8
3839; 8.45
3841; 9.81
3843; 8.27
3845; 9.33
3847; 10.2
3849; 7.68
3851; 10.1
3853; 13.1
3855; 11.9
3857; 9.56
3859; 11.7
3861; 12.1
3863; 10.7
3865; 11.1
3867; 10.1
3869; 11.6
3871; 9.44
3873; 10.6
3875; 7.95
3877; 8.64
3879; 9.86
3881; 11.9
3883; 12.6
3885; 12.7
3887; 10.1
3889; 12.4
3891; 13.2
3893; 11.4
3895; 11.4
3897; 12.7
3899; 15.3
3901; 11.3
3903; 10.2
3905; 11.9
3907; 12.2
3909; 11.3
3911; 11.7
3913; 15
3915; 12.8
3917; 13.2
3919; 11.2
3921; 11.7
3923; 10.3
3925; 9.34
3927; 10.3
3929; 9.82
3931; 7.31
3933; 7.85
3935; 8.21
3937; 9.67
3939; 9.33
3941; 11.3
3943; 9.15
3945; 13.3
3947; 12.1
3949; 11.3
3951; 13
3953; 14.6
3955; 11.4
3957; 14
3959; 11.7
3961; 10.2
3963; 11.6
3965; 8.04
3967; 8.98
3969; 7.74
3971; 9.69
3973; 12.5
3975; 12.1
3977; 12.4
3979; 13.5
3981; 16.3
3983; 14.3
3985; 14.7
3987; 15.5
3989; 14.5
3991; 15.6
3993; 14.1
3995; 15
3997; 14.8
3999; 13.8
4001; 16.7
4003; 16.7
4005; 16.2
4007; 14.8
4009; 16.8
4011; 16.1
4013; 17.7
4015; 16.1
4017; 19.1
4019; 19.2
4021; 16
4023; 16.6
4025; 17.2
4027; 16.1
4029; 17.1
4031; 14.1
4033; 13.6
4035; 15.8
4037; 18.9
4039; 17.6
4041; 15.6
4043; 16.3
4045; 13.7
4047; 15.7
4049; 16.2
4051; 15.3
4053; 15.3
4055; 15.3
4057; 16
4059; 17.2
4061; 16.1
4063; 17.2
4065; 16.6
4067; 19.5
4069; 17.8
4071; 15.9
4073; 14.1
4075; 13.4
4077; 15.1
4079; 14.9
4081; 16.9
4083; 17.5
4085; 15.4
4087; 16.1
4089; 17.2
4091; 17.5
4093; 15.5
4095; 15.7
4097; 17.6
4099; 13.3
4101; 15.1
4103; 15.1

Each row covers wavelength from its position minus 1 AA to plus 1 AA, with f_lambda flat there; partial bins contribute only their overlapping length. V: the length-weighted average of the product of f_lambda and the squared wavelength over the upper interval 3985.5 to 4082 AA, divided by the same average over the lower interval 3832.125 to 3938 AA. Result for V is 1.61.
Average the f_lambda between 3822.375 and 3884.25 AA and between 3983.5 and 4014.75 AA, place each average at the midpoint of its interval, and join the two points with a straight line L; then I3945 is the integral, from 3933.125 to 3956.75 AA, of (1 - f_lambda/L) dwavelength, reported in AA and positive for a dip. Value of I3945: 4.09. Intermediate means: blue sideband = 10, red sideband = 15.5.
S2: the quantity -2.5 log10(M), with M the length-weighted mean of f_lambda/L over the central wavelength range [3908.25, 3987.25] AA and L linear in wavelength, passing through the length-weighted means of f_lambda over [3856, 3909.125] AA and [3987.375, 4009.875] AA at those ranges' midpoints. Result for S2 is 0.186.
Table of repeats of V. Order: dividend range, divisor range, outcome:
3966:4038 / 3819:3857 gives 1.71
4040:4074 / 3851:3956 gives 1.55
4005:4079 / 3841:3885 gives 1.70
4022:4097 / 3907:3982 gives 1.52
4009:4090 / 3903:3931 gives 1.53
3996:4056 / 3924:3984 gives 1.52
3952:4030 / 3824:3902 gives 1.45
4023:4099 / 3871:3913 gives 1.52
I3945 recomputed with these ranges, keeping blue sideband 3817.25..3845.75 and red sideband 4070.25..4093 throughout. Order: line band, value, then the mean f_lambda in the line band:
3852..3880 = -1.41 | 10.6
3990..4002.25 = -1.34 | 15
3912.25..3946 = 3.46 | 10.5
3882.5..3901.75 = -2.70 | 12.3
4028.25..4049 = -1.66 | 15.8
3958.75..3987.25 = 2.43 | 11.9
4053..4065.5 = -0.89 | 16.3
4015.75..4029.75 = -3.01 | 17.3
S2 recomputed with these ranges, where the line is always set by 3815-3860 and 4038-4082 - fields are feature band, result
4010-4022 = -0.18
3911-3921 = -0.08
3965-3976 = 0.32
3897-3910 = -0.05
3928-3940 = 0.39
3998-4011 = -0.10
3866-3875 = 0.05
